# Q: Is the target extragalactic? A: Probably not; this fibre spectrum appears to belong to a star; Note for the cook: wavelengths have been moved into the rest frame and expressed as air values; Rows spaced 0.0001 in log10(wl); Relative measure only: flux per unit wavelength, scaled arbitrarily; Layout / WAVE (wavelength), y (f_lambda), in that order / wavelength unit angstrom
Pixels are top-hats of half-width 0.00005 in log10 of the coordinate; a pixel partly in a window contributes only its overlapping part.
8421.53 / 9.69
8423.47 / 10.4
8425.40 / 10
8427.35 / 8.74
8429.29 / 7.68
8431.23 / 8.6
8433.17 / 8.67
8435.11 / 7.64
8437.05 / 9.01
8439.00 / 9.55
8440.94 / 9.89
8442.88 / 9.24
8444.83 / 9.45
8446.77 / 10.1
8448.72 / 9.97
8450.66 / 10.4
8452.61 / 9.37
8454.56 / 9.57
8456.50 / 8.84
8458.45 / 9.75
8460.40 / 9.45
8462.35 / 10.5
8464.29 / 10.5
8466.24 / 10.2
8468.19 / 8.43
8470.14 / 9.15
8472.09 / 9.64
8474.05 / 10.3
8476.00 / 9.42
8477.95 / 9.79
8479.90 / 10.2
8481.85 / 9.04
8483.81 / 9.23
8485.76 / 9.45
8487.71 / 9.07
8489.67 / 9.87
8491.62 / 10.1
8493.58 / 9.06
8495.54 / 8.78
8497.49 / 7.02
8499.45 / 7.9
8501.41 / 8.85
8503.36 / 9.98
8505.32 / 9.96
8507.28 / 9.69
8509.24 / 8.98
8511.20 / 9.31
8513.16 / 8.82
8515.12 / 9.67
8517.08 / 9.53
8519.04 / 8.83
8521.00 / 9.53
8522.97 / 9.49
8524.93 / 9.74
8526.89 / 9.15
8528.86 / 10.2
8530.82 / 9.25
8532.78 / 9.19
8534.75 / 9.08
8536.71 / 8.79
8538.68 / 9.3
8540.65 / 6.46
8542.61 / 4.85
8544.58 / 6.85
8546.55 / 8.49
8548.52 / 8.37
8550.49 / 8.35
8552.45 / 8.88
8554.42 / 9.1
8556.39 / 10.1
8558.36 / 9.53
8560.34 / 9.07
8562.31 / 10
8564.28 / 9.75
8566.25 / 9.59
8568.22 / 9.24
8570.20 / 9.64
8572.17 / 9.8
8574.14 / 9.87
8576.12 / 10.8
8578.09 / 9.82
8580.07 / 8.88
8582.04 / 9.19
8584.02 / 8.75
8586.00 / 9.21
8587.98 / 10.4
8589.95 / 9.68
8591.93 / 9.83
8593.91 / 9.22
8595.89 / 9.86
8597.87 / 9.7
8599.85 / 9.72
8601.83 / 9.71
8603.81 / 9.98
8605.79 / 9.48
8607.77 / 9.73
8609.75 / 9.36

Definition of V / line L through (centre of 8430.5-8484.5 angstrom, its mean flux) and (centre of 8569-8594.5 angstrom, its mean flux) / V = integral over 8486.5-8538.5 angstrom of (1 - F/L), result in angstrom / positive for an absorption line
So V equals 1.8 angstrom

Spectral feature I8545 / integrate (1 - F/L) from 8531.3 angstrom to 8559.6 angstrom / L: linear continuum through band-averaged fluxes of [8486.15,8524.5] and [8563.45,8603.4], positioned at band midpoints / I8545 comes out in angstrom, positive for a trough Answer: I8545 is 3.06 angstrom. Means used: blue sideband 9.19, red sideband 9.64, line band 8.4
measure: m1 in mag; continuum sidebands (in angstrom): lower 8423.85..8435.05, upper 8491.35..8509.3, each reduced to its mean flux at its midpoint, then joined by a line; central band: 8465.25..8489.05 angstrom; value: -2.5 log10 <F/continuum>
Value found -0.07 mag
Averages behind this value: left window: 8.74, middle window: 9.5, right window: 8.99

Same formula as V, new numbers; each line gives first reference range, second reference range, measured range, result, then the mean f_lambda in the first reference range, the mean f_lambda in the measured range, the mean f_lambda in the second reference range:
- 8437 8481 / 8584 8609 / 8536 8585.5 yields 3.7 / 9.7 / 8.94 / 9.67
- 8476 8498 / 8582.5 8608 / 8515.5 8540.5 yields 0.4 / 9.29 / 9.25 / 9.62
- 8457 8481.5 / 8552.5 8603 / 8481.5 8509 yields 1.6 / 9.74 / 9.14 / 9.61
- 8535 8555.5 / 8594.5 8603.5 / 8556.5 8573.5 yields -1.9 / 8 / 9.61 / 9.74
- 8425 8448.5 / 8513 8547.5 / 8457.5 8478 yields -1.8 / 9.05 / 9.74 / 8.73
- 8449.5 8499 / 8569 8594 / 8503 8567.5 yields 3.7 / 9.47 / 9.02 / 9.63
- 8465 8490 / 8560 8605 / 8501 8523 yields 0.4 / 9.52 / 9.4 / 9.65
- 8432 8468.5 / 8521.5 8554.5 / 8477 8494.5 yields -0.8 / 9.52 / 9.54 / 8.56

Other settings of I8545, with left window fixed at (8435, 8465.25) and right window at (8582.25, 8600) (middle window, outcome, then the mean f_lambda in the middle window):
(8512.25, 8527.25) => 0.4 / 9.36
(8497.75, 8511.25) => 0.7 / 9.11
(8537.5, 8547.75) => 2.5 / 7.24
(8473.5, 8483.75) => -0.1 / 9.68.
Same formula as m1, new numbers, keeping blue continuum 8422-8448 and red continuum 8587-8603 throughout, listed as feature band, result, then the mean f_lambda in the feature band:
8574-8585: 0.021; 9.52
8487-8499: 0.054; 8.93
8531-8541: 0.095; 8.75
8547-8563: 0.056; 9.14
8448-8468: -0.062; 9.8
